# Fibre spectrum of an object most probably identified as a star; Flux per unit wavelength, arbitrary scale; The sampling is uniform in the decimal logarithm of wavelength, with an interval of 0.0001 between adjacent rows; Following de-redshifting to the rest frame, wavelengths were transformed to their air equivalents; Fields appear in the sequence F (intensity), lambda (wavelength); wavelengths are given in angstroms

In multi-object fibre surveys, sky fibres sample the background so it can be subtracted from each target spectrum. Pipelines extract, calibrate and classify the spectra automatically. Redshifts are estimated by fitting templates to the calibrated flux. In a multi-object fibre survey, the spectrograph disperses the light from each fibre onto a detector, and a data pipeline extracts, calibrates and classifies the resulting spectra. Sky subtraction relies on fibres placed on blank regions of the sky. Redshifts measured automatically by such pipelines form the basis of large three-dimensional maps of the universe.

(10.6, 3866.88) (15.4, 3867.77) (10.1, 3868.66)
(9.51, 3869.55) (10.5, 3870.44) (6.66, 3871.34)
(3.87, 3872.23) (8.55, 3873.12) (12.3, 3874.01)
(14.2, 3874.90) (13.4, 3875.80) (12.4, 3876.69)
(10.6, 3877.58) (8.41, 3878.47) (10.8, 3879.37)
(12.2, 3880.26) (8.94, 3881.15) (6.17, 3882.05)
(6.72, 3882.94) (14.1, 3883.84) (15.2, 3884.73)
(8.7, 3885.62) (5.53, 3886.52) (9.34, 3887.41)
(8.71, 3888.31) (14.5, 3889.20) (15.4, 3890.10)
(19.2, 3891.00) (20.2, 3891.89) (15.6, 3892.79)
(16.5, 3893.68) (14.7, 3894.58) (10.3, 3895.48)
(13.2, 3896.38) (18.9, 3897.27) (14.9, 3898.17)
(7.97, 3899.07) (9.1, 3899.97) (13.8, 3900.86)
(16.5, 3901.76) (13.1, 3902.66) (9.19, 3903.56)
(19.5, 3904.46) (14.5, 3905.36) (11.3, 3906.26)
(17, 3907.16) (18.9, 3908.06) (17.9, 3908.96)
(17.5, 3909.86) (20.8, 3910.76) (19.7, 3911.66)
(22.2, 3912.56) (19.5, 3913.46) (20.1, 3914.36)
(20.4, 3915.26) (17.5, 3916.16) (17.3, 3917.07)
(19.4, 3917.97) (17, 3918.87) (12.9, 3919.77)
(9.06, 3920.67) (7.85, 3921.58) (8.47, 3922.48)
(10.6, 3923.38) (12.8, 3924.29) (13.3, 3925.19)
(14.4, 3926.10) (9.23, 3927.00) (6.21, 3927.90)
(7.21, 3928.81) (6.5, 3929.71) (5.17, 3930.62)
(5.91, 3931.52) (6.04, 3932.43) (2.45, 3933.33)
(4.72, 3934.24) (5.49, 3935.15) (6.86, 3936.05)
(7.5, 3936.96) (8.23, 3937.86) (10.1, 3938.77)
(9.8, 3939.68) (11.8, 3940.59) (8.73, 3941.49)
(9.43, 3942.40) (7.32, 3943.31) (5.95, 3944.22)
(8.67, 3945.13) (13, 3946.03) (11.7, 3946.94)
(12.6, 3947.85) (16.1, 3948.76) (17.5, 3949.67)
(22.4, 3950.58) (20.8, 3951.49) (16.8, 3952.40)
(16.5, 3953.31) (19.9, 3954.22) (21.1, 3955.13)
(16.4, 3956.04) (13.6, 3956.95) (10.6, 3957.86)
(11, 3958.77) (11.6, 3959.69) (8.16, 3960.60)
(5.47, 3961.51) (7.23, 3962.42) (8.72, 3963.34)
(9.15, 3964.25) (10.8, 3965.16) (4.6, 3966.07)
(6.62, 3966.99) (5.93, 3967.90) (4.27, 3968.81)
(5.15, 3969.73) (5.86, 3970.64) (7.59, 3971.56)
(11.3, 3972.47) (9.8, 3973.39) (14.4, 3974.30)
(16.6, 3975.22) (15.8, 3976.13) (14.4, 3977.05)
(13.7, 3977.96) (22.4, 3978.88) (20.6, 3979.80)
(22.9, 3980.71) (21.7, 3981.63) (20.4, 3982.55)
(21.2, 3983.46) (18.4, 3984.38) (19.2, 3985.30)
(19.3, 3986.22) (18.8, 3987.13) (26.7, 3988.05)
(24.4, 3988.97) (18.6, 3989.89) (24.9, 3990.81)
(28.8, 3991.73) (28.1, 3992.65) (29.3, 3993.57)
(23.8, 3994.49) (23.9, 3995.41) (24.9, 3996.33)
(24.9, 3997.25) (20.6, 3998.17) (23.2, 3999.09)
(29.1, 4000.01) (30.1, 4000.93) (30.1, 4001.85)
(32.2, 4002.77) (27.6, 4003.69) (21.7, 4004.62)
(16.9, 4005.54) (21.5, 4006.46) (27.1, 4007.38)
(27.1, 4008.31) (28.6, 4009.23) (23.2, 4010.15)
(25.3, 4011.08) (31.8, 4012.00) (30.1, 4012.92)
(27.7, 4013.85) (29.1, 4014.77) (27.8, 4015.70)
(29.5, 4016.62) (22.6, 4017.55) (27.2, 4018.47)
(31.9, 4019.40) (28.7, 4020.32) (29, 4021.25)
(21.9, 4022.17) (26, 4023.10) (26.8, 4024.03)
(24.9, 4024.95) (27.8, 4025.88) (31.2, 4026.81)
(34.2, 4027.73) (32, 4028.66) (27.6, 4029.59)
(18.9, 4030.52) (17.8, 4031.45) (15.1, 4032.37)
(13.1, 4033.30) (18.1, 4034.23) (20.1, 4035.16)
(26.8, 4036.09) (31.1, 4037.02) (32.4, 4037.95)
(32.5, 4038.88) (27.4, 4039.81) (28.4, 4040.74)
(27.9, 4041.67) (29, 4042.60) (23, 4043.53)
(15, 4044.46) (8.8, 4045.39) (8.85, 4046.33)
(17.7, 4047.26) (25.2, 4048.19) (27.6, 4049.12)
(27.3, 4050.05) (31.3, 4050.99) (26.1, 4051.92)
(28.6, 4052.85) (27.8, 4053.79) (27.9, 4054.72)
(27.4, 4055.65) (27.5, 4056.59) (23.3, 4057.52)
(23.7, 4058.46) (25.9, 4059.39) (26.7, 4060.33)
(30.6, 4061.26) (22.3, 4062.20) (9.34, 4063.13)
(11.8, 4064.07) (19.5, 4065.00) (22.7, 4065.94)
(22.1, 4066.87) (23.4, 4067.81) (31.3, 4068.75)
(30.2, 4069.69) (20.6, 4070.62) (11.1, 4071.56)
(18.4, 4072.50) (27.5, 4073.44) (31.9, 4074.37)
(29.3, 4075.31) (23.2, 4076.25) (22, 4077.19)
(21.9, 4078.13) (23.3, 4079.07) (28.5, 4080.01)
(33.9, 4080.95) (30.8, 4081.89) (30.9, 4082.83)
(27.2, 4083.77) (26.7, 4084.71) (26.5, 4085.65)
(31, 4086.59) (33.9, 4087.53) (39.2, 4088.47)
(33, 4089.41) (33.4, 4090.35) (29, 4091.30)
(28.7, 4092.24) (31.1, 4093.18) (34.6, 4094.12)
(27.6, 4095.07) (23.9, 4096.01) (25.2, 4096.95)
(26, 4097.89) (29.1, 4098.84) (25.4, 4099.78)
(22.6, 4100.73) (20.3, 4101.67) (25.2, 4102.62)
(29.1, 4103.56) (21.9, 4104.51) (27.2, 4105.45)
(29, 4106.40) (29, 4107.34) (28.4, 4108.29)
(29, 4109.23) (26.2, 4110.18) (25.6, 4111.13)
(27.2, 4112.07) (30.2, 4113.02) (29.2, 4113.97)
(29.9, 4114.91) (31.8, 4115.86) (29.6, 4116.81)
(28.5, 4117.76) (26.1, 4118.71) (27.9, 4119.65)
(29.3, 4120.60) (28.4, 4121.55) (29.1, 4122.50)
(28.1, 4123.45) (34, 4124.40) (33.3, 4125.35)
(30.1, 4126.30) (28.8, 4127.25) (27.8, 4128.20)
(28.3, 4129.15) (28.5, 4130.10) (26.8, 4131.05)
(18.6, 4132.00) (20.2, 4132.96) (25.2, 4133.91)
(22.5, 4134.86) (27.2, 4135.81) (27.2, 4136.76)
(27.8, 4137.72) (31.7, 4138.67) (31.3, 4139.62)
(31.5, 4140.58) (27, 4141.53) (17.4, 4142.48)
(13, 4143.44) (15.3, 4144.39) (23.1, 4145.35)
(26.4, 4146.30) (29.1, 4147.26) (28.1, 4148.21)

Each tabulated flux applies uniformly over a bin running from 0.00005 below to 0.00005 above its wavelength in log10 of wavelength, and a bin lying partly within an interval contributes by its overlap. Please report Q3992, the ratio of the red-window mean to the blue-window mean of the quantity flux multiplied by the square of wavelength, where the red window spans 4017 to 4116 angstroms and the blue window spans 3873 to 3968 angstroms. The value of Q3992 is 2.3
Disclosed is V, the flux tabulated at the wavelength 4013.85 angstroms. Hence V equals 27.7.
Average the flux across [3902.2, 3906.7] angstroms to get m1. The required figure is 13.5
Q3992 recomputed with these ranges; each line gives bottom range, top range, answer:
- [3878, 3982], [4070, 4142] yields 2.42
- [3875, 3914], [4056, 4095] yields 2.08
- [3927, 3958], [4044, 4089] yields 2.40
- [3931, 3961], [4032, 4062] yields 2.24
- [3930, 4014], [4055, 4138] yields 1.72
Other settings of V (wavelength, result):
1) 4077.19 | 22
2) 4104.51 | 21.9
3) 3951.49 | 20.8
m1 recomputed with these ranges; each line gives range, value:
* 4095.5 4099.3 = 26.1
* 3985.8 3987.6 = 19.1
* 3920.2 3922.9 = 8.49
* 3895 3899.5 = 13.1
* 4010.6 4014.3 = 28.7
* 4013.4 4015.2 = 28.5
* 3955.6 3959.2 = 12.9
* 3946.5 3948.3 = 12.1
